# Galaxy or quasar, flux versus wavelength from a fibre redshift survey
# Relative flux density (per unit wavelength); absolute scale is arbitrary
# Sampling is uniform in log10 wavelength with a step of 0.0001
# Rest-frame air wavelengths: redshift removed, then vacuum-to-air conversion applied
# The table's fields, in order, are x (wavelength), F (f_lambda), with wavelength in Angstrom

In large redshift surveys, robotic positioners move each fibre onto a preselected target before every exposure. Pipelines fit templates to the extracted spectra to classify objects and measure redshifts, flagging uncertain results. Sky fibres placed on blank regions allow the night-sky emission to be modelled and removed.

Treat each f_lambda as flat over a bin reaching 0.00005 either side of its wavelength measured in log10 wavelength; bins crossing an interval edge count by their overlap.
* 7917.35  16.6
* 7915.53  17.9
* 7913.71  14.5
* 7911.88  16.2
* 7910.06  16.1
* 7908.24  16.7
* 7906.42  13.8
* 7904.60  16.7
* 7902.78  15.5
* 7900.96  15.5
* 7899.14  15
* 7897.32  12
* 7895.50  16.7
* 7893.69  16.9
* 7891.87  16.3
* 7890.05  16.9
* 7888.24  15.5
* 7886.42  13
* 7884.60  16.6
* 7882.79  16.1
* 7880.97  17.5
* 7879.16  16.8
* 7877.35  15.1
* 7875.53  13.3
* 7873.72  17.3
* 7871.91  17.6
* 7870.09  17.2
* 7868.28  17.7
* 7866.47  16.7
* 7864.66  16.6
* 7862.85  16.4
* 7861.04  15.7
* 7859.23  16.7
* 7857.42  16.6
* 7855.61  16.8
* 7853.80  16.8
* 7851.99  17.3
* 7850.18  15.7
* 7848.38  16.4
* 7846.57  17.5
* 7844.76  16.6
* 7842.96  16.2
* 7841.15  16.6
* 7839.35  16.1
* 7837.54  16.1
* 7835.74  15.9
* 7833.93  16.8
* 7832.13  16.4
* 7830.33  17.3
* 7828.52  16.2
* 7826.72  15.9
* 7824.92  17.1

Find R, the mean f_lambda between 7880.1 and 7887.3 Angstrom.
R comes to 15.8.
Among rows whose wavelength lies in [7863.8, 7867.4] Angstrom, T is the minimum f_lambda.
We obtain 16.6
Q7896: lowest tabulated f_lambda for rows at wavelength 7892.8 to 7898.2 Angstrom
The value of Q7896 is 12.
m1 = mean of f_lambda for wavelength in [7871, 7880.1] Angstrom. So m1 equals 16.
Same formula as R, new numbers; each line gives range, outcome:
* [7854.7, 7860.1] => 16.7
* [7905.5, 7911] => 15.6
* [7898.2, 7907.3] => 15.3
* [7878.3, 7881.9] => 17.1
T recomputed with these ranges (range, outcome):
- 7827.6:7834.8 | 16.2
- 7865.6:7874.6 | 16.7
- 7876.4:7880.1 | 15.1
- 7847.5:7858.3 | 15.7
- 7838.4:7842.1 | 16.1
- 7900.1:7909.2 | 13.8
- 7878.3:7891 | 13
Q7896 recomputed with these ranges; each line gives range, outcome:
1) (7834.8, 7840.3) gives 15.9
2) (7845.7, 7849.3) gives 16.4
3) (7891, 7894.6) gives 16.3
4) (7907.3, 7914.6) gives 14.5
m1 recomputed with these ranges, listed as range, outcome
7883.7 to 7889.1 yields 15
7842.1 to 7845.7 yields 16.4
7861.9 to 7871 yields 16.9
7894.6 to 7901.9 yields 14.8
